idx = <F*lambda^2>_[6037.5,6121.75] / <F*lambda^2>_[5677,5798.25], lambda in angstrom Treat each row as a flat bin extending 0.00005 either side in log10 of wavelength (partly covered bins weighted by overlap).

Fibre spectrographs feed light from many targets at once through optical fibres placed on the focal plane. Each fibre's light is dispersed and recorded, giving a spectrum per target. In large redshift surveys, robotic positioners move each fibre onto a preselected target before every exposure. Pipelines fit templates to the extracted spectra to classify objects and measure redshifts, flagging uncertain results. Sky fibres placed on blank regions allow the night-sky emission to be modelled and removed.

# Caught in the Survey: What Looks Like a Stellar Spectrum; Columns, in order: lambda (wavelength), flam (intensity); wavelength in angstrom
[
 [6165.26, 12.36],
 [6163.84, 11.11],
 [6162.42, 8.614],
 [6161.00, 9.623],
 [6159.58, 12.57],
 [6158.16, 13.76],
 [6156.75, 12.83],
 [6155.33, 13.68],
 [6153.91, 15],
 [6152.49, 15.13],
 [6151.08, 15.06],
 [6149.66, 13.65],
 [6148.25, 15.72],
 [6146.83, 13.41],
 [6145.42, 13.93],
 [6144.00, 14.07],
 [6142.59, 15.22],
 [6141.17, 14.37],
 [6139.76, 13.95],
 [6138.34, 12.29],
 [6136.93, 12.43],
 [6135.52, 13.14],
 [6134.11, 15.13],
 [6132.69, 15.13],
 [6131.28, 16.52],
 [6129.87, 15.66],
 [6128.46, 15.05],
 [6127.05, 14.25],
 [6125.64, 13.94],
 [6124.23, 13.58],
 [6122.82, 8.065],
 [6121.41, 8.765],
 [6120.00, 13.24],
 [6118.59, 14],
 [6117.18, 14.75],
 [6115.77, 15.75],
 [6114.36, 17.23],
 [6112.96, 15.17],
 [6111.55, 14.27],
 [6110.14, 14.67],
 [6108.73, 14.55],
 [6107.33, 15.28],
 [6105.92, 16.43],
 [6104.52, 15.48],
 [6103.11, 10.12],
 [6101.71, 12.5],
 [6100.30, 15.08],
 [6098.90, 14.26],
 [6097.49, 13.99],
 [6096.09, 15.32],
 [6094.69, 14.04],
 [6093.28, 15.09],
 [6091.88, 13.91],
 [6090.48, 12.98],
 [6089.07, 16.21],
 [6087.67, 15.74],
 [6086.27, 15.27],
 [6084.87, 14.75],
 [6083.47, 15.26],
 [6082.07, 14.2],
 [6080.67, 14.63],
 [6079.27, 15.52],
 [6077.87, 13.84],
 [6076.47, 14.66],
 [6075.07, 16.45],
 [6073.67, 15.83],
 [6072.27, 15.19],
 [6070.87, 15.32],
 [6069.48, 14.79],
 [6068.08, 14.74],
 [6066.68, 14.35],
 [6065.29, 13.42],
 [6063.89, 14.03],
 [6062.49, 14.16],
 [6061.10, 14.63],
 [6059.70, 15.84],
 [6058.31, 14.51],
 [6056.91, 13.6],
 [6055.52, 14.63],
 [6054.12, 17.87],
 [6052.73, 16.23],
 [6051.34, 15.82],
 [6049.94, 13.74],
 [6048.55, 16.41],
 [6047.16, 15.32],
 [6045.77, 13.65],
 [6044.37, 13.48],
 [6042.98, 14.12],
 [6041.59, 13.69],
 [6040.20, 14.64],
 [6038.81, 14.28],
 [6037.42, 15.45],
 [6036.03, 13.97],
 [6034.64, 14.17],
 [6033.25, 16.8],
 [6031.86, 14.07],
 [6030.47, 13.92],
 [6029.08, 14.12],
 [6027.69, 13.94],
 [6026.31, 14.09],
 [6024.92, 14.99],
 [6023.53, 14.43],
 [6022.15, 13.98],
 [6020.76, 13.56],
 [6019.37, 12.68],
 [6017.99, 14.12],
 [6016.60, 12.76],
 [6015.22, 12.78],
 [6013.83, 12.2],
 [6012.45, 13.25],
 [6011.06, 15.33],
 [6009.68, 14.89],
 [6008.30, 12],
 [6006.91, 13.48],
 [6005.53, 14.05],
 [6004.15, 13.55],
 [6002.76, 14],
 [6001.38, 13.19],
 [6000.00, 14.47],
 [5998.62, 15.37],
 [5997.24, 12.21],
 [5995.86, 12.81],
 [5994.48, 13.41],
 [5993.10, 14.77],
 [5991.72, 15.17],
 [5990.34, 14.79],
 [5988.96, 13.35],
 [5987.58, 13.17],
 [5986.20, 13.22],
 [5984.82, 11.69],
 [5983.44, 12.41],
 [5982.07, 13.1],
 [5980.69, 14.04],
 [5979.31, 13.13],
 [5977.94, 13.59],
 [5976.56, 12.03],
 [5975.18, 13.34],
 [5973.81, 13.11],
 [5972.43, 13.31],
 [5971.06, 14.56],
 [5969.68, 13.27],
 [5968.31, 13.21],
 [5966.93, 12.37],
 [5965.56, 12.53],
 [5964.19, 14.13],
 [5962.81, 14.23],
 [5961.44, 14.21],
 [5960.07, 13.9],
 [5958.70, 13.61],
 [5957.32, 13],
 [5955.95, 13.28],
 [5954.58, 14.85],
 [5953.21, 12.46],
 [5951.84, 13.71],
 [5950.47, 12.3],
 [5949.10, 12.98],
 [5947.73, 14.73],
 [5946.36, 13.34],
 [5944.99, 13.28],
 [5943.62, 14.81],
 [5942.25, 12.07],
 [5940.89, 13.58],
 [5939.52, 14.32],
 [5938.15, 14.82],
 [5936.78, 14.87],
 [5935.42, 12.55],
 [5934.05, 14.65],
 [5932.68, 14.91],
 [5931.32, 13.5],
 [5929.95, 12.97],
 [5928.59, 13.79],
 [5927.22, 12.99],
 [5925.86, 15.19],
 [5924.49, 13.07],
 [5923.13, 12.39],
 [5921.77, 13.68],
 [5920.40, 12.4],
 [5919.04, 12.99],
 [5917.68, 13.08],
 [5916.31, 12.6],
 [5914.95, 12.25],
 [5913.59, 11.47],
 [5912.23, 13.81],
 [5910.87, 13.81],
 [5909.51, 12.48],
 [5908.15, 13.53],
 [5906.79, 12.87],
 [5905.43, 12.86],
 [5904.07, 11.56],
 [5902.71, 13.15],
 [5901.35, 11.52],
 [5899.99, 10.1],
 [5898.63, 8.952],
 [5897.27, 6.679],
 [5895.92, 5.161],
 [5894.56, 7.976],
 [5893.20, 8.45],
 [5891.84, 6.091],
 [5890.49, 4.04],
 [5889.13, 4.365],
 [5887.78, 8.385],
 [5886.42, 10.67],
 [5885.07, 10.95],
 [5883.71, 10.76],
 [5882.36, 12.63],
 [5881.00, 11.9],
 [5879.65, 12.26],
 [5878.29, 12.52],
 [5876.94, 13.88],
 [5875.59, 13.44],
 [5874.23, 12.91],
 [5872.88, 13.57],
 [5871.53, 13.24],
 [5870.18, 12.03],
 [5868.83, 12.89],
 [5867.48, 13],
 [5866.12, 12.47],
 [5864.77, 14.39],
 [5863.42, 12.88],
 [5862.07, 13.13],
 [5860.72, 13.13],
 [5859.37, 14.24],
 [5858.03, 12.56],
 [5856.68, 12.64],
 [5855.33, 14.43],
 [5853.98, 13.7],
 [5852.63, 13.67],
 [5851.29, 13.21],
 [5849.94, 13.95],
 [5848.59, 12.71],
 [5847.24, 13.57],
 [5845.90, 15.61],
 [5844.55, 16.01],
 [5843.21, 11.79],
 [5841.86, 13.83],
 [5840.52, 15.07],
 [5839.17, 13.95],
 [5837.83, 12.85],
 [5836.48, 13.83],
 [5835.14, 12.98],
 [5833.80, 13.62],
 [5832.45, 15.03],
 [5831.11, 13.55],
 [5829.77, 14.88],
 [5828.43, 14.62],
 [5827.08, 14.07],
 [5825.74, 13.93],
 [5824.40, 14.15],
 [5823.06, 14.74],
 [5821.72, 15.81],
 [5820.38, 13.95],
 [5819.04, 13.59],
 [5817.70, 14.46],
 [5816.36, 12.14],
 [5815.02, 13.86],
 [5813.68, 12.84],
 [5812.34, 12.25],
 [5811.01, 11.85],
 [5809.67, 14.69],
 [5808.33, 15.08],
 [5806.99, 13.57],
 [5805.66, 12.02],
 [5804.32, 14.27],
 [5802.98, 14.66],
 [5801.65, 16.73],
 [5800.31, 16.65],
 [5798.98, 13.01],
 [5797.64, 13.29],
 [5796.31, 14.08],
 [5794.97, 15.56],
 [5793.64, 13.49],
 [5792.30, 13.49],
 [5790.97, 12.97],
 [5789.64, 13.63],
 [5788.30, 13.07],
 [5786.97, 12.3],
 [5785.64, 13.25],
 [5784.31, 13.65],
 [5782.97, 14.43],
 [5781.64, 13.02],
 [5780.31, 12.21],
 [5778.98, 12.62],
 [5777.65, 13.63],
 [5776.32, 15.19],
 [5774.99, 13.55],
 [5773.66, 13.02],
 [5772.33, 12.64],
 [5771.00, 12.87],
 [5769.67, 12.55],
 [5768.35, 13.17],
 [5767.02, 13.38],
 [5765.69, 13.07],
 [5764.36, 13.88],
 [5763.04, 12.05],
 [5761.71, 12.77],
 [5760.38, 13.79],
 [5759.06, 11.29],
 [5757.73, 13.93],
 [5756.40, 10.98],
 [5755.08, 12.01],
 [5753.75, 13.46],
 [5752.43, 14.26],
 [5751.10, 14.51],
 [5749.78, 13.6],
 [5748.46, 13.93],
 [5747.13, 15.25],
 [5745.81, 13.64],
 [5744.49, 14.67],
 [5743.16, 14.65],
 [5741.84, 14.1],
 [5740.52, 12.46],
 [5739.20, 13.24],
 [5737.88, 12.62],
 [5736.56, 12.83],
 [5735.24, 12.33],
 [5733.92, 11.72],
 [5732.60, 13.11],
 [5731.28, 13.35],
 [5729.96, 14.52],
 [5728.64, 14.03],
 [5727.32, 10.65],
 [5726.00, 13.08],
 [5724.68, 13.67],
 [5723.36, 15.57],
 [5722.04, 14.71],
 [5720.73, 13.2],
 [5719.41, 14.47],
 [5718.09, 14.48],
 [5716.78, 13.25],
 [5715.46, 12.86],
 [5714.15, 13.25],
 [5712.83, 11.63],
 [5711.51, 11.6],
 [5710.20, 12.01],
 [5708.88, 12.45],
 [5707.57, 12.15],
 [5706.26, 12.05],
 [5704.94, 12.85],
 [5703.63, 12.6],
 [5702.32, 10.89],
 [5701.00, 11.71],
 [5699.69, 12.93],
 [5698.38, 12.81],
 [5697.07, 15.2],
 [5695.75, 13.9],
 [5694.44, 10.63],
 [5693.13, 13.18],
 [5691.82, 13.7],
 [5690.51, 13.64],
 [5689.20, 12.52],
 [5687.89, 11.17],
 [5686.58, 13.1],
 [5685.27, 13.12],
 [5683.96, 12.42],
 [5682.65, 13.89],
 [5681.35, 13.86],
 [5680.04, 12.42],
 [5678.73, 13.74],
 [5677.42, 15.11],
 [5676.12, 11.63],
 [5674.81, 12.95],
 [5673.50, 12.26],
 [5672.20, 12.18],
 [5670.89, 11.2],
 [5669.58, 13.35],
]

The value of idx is 1.2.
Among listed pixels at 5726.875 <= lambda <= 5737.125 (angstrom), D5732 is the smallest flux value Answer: 10.65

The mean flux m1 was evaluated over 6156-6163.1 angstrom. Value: 11.5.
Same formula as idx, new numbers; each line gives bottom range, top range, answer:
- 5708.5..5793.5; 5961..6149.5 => 1.18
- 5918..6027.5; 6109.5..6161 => 1.09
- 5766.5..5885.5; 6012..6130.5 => 1.16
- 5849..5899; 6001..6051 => 1.30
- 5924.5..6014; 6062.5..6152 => 1.11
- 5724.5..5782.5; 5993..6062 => 1.18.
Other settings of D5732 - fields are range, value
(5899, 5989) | 10.1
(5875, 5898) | 4.04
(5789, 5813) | 11.85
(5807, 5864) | 11.79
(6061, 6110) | 10.12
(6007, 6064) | 12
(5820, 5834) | 13.55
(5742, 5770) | 10.98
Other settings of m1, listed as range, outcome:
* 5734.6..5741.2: 12.7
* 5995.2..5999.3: 13.5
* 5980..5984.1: 13.2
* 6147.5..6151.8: 14.8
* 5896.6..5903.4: 10.1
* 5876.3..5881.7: 12.6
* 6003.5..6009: 13.3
